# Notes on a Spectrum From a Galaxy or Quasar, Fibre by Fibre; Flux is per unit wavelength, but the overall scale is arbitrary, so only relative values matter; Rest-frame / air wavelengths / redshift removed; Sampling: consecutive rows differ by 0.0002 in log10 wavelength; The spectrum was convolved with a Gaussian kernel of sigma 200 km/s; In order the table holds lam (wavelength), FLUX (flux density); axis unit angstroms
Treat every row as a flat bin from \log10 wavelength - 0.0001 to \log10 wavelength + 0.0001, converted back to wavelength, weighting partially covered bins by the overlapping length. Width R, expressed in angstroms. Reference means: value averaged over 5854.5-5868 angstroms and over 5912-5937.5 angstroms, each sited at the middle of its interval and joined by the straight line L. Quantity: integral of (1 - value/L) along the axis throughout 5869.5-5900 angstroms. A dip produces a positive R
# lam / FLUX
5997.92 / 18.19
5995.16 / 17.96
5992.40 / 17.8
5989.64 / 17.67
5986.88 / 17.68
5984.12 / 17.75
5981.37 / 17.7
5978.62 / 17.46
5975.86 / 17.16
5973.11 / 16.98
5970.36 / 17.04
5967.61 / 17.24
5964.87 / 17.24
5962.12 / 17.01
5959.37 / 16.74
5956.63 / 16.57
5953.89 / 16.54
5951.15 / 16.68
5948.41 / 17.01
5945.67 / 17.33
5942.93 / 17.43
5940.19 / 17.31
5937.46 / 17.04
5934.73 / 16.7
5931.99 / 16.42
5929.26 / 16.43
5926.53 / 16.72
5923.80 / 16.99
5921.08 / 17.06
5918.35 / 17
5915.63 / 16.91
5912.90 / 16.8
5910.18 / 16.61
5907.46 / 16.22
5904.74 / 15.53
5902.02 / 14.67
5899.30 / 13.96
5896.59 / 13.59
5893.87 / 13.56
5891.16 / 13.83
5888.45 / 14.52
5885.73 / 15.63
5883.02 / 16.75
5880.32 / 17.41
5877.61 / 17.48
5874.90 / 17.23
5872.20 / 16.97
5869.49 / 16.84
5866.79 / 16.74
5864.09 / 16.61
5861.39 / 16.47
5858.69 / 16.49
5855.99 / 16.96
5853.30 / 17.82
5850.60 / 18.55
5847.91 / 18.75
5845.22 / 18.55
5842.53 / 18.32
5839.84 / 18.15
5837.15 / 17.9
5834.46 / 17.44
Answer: 1.98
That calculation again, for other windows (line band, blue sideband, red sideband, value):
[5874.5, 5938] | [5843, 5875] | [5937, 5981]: 4.4 angstroms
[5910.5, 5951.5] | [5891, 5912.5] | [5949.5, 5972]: -2.7 angstroms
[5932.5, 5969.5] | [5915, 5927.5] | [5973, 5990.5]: 0.5 angstroms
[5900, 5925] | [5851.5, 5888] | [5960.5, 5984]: 1.0 angstroms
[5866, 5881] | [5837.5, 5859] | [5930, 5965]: 0.5 angstroms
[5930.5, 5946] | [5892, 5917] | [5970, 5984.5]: -0.7 angstroms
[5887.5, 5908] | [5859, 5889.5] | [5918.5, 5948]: 2.9 angstroms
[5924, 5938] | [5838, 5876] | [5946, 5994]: 0.5 angstroms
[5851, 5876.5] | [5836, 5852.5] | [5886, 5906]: -0.2 angstroms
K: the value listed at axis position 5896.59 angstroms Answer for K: 13.59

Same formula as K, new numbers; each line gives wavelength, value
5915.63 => 16.91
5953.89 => 16.54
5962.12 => 17.01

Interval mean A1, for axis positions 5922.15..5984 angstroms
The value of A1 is 17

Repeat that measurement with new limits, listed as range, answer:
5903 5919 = 16.4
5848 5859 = 17.7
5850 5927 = 16.2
